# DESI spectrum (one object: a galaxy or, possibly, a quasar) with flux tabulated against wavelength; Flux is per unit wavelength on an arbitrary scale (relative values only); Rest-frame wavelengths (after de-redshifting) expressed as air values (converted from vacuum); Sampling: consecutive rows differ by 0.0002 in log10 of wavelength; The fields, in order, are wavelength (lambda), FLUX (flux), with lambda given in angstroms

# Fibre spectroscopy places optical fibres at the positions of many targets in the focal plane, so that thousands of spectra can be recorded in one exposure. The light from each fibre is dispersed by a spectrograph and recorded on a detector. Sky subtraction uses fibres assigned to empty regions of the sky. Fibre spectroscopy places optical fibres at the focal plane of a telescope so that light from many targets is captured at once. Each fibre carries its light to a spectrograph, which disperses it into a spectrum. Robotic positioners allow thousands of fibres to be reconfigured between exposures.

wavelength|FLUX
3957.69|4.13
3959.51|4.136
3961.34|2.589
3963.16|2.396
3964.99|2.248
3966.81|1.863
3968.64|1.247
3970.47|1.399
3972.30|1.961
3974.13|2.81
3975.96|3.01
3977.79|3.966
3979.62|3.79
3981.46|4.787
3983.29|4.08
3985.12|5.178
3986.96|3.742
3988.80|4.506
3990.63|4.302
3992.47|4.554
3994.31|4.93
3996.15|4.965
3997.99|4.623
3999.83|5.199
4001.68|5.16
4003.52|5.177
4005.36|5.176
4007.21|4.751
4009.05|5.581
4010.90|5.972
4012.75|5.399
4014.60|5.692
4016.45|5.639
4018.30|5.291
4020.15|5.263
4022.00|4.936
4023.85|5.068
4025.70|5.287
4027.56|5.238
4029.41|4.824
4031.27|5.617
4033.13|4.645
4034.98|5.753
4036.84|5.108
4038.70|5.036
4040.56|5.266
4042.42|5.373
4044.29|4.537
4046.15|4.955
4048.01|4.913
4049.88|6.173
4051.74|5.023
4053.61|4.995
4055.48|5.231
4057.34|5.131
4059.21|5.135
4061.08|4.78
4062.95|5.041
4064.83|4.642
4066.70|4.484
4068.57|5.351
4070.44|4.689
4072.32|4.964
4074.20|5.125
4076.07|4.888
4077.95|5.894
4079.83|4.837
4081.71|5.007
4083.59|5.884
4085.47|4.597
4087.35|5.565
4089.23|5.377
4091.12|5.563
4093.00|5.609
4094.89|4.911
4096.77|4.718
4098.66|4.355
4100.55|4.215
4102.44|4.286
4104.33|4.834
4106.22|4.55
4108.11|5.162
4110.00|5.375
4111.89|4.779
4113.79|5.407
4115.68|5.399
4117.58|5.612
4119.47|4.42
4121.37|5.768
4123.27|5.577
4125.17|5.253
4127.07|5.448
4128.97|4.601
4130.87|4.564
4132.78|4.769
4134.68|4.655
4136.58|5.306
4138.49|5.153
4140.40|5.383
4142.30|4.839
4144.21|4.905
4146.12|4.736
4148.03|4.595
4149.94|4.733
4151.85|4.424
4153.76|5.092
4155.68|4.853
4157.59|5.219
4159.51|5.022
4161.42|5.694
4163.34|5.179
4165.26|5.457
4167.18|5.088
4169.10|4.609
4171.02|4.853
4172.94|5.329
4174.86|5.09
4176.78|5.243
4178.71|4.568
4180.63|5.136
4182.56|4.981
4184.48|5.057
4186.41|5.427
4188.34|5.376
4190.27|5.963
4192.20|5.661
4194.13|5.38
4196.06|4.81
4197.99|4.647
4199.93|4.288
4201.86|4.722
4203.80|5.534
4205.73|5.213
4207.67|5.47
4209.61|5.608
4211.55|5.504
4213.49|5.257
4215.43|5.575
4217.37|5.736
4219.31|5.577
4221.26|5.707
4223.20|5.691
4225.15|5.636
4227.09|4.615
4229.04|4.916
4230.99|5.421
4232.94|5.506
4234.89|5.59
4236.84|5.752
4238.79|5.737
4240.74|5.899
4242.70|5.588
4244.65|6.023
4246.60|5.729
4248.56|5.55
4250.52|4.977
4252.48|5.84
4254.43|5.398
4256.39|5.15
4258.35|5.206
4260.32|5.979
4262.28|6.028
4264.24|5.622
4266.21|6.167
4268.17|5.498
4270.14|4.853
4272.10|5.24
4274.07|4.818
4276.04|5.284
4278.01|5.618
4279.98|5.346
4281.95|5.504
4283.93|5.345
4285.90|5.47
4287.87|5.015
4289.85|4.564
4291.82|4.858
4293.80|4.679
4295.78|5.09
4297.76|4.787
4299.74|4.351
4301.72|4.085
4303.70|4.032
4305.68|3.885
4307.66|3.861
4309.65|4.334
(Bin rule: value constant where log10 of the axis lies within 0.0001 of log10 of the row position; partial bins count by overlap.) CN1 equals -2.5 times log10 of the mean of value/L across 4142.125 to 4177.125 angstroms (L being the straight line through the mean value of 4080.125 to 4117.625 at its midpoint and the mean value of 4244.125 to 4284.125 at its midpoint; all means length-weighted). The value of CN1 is 0.04 mag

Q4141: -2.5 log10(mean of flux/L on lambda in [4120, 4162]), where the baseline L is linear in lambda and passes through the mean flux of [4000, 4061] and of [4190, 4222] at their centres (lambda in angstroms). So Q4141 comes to 0.06 mag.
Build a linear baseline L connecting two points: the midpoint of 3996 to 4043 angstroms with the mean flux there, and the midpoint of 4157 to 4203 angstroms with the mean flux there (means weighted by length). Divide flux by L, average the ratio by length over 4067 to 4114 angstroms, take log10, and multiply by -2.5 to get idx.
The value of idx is 0.03 mag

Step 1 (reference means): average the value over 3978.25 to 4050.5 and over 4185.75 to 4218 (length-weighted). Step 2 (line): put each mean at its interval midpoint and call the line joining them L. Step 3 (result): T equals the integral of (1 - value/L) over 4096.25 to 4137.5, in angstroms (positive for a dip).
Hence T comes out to 1.73 angstroms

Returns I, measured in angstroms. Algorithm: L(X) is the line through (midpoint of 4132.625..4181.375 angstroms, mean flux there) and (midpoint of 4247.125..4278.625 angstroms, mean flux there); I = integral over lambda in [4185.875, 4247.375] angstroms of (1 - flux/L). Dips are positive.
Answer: -1.95 angstroms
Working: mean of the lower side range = 5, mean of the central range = 5.42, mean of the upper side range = 5.45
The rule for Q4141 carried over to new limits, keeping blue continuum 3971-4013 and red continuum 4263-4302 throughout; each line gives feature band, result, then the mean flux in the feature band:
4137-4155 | -0.015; 4.88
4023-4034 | -0.127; 5.11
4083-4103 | -0.069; 5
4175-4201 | -0.043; 5.12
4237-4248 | -0.149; 5.78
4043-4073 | -0.088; 5.01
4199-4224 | -0.085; 5.38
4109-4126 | -0.116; 5.29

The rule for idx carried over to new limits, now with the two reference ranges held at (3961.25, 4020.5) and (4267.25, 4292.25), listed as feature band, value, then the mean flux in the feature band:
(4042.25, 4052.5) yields -0.177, 5.15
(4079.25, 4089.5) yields -0.159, 5.22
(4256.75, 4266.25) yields -0.118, 5.72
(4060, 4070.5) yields -0.096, 4.85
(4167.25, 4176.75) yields -0.044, 5.01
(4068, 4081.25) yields -0.142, 5.1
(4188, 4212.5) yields -0.070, 5.24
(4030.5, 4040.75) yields -0.205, 5.23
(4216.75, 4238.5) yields -0.096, 5.47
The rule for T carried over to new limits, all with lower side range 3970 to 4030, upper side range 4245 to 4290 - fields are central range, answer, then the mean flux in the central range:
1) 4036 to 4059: -1.8 angstroms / 5.15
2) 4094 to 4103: 0.8 angstroms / 4.5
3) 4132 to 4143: 0.0 angstroms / 5.03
